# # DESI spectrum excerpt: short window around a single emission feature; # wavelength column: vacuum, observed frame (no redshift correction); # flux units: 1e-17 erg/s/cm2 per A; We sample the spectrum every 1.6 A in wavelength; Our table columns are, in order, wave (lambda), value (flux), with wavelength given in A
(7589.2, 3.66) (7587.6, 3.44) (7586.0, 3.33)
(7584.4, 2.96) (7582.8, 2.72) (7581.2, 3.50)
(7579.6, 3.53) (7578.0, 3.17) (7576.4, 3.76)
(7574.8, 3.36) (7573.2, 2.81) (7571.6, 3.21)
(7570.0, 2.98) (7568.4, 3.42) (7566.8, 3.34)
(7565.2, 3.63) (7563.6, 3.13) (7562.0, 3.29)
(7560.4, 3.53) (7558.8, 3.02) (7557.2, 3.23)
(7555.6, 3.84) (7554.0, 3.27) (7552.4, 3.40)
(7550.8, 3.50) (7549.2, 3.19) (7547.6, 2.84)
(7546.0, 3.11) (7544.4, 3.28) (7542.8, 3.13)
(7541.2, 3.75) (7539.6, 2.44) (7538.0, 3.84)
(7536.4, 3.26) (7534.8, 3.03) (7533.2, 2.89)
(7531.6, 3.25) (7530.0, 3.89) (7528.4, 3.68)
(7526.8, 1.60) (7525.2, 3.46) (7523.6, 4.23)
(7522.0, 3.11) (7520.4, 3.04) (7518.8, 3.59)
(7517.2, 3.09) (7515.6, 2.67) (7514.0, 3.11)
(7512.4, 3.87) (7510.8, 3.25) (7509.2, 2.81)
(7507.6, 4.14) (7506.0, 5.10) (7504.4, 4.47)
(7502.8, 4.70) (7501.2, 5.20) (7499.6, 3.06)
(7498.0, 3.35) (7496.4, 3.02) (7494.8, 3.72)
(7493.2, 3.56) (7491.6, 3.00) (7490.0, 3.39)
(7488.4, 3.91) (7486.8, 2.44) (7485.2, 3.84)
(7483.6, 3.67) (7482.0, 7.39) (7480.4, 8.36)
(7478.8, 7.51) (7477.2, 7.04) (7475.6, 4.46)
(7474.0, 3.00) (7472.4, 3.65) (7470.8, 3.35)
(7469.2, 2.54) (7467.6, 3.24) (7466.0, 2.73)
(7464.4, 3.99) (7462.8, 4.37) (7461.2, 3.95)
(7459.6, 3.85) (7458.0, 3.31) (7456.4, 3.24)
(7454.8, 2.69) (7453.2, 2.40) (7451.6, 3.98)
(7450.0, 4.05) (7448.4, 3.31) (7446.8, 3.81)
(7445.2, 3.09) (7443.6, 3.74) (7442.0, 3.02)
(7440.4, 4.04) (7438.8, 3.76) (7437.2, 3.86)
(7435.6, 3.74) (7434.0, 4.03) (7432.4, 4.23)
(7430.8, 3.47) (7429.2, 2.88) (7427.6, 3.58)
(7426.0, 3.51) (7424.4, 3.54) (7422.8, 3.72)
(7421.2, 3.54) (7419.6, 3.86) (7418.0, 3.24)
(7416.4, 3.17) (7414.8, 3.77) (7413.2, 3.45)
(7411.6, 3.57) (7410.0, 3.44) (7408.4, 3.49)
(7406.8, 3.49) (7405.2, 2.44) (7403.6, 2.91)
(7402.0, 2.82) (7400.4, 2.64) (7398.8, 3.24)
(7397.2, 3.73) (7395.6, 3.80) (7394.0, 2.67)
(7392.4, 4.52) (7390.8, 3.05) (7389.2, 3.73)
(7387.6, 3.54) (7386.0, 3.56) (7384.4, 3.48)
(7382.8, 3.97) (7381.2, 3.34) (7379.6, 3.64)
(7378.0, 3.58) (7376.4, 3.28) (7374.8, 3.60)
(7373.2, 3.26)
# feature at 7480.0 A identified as Halpha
